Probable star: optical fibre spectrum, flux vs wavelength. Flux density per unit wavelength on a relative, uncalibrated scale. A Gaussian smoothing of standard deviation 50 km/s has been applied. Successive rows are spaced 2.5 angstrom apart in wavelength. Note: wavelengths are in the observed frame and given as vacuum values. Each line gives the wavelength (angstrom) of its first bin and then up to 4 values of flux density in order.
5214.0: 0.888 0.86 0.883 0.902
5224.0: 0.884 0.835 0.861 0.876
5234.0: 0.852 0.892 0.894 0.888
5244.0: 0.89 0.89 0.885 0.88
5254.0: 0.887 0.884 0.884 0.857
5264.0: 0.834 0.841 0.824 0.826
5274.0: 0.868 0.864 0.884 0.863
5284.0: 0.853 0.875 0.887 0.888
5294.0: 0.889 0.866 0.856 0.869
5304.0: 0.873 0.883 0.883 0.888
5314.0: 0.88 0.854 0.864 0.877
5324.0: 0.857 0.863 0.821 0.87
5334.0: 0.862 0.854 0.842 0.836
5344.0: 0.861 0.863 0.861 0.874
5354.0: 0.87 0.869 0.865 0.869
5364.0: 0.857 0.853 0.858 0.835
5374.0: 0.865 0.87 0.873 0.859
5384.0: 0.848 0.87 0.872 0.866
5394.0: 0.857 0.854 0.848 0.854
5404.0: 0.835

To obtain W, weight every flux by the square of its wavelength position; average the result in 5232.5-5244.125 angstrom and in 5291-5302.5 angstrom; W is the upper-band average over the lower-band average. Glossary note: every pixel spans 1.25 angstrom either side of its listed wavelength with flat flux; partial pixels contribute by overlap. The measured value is 1.01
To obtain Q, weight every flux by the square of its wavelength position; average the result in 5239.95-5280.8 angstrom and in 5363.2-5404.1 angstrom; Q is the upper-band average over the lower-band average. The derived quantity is 1.0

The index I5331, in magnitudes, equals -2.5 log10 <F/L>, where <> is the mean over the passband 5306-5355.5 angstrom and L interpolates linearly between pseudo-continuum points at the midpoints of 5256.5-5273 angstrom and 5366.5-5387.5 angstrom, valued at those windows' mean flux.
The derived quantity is -0.01 mag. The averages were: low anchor 0.848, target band 0.863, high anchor 0.859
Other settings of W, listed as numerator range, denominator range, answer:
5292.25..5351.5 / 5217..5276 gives 1.02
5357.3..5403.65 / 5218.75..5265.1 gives 1.03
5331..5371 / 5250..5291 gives 1.03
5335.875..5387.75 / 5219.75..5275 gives 1.03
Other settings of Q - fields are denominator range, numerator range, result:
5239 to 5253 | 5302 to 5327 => 1.01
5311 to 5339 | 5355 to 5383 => 1.02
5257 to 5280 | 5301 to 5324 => 1.04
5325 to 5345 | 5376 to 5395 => 1.03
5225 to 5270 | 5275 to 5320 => 1.02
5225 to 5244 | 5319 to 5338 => 1.02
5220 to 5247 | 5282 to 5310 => 1.02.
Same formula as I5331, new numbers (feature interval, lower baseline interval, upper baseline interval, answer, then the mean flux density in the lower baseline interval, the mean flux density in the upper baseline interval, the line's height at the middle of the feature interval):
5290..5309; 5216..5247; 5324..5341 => -0.02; 0.878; 0.852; 0.86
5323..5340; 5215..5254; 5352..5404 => 0.02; 0.878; 0.86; 0.866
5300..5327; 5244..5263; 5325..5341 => -0.02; 0.881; 0.851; 0.859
